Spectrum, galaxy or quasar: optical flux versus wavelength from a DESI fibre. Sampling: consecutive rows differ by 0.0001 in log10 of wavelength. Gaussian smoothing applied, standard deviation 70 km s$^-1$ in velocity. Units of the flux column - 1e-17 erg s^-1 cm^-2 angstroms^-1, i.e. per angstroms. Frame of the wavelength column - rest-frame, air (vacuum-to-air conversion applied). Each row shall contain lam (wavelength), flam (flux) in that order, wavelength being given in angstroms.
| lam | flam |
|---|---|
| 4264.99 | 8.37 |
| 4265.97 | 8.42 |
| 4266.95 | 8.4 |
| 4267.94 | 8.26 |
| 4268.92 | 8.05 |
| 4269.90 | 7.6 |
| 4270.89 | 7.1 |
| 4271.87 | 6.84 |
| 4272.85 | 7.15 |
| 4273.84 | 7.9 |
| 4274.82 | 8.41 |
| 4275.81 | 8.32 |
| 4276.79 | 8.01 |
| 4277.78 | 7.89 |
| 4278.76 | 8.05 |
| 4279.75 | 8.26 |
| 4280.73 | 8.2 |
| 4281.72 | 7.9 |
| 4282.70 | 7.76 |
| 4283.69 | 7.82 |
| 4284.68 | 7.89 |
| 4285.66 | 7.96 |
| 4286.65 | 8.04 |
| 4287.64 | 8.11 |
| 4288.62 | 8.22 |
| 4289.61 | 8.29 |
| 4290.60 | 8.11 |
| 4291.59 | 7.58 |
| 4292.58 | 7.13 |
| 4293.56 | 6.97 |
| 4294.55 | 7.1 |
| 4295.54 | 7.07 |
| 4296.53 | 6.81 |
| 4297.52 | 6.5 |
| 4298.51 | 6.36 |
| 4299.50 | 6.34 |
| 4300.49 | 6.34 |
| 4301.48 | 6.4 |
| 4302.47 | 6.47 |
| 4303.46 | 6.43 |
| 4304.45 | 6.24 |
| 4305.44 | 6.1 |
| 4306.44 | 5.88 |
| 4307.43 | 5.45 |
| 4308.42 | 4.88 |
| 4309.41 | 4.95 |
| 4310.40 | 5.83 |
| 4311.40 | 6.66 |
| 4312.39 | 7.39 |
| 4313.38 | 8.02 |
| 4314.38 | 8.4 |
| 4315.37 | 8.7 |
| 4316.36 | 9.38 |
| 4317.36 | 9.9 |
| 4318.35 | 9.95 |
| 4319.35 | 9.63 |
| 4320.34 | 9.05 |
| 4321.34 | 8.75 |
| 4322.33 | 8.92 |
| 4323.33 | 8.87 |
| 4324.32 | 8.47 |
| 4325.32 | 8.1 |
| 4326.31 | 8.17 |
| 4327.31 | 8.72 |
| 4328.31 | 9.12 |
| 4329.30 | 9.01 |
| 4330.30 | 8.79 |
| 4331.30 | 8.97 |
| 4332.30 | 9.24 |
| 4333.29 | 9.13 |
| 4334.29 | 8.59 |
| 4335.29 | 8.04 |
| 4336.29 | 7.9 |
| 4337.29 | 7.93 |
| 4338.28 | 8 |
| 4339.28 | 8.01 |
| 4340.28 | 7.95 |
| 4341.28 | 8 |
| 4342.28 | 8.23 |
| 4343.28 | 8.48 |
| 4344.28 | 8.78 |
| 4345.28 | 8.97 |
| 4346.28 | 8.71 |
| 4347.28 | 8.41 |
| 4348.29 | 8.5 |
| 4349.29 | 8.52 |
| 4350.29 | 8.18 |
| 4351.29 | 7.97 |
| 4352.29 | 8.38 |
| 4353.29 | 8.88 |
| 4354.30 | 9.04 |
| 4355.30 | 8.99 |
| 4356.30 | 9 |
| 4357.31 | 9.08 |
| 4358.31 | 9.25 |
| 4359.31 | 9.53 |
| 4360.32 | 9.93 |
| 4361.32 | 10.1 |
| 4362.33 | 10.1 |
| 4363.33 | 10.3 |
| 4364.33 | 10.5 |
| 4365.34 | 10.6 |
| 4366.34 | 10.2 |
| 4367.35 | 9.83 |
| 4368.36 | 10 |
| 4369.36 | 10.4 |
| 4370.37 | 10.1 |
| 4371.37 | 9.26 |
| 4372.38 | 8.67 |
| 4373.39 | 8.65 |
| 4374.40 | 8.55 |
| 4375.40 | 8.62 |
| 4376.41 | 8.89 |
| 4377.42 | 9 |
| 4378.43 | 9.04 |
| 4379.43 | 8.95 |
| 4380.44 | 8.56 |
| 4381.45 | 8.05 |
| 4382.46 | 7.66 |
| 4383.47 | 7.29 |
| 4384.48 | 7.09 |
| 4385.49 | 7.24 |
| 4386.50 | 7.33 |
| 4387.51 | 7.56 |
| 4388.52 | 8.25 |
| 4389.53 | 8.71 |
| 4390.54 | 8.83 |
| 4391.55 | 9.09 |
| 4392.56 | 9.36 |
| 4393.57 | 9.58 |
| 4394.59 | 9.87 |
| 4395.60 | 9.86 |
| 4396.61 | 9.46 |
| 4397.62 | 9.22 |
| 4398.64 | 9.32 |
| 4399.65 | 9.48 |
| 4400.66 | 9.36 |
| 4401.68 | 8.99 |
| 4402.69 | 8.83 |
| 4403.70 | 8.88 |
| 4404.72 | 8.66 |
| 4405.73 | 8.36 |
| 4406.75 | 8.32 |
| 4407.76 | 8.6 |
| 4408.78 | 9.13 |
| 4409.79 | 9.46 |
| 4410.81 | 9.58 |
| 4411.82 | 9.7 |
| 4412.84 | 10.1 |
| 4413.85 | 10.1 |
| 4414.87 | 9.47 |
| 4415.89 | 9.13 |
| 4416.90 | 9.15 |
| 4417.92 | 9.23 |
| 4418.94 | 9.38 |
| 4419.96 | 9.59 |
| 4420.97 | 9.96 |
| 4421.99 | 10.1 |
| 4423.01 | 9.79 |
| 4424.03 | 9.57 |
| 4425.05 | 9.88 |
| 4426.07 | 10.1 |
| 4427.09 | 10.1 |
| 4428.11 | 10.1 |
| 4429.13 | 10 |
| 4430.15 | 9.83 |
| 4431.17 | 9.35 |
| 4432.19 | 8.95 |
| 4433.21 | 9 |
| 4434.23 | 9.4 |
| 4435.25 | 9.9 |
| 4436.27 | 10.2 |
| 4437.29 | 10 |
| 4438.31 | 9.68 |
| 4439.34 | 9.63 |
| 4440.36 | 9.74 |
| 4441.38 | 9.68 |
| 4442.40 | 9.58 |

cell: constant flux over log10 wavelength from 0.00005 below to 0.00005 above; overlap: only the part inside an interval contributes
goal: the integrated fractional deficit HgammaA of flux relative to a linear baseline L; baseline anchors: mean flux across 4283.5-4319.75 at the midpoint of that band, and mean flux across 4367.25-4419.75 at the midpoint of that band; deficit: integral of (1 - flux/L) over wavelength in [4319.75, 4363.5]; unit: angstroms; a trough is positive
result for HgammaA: -4.0 angstroms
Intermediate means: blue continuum 7.27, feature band 8.74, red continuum 8.96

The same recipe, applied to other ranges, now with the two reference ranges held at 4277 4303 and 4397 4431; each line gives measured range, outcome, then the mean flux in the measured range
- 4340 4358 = -0.4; 8.57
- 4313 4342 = -2.3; 8.68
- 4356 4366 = -1.5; 9.86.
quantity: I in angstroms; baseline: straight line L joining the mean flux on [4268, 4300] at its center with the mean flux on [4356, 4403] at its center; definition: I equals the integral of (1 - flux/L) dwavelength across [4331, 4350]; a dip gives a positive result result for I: 0.1 angstroms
